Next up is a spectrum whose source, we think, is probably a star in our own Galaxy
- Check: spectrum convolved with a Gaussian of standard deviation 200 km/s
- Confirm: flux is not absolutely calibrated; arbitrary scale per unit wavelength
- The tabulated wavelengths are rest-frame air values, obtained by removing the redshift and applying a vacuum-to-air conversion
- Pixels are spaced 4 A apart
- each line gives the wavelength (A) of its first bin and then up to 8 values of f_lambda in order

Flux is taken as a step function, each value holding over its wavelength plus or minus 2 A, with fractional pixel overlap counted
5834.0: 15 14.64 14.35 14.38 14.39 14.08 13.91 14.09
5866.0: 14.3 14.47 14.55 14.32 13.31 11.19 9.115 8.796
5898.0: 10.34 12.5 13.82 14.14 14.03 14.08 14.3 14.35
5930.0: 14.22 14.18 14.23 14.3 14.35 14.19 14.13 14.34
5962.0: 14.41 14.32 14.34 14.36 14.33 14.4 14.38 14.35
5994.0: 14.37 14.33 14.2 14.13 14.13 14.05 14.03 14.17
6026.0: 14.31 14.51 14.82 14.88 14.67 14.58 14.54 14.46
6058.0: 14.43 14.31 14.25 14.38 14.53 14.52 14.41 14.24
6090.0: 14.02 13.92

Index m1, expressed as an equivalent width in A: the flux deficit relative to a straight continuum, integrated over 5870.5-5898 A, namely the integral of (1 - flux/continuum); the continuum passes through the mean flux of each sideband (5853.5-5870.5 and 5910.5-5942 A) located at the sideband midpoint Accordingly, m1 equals 4.4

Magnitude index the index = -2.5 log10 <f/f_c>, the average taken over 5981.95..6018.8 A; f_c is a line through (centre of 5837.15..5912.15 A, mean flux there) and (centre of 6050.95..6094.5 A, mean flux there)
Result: -0.03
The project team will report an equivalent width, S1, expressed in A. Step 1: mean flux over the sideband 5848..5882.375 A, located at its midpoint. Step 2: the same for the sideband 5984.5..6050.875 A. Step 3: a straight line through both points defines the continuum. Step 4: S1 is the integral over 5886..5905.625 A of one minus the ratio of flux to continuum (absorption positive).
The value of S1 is 5.0 A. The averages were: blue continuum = 14.2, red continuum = 14.4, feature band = 10.6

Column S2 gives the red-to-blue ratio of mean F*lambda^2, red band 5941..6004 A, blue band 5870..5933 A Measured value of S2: 1.13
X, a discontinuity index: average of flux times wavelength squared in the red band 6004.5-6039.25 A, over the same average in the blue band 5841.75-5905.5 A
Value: 1.2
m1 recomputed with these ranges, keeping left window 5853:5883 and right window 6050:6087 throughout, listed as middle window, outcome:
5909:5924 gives 0.1 A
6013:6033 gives 0.1 A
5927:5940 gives 0.0 A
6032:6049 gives -0.4 A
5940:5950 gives 0.0 A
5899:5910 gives 0.9 A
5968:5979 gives 0.0 A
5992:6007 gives 0.1 A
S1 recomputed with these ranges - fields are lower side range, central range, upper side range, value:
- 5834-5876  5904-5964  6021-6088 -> 0.8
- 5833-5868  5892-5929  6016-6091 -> 3.6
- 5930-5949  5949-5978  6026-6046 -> 0.1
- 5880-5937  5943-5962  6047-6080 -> -1.5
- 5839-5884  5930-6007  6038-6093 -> 0.1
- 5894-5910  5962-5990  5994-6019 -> -1.7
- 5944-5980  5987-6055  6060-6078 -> -0.2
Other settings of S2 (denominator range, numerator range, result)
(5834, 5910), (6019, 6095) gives 1.16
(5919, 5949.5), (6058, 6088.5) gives 1.06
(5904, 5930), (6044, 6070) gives 1.07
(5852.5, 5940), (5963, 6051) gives 1.12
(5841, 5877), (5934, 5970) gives 1.03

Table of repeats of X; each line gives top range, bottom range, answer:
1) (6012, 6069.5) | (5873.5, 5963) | 1.13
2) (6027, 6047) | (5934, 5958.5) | 1.06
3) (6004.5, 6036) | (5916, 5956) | 1.03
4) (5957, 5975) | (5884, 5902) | 1.45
